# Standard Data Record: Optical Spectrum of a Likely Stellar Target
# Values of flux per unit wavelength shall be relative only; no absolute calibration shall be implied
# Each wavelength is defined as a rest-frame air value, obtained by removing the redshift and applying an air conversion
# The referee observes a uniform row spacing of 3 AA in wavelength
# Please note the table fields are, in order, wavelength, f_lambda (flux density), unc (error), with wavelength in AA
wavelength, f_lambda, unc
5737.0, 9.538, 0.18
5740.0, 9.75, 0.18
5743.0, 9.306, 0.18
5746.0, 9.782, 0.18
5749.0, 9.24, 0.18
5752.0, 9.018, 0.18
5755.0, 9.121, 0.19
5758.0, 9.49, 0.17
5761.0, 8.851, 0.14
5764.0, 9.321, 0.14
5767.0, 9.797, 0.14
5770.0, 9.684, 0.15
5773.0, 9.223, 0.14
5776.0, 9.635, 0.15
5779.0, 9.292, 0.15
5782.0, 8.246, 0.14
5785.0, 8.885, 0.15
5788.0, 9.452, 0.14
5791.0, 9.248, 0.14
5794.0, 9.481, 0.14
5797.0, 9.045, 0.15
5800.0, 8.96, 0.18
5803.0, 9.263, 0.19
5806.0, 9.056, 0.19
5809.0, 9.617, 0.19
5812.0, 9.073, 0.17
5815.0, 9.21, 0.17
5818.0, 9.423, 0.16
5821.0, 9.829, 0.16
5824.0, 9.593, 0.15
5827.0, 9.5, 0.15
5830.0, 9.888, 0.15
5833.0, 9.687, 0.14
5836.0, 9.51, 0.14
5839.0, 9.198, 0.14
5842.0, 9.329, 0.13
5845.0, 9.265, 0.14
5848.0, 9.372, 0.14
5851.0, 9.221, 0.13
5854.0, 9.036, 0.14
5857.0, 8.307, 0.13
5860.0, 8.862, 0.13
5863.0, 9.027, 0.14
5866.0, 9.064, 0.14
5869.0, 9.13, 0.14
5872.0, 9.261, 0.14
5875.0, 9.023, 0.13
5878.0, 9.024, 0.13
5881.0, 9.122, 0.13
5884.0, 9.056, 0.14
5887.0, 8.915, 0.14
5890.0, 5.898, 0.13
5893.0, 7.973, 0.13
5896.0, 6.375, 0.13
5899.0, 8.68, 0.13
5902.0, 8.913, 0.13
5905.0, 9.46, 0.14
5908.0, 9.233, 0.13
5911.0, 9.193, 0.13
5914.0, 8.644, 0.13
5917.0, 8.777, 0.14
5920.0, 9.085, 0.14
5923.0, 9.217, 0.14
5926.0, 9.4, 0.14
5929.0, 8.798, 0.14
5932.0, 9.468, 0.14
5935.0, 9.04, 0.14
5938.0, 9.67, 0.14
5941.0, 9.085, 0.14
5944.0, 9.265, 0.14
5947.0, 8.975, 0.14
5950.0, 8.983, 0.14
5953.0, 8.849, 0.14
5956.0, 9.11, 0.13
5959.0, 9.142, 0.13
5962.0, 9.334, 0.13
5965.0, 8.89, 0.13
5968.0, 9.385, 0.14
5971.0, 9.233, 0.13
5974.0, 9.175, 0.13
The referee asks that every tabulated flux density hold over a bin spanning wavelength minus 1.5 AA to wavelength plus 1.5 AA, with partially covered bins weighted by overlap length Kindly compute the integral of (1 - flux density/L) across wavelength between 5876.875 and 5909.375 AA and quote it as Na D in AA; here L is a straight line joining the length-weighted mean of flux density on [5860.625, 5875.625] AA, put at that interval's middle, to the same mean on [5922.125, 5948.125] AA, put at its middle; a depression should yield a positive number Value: 2.6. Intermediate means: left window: 9.09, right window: 9.22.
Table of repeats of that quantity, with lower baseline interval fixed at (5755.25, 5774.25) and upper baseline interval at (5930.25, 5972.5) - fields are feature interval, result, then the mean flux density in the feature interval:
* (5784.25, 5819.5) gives 0.4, 9.23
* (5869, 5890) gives 0.9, 8.85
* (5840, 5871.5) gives 0.7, 9.07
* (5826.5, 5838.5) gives -0.4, 9.62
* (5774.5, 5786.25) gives 0.4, 9.02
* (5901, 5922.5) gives 0.4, 9.05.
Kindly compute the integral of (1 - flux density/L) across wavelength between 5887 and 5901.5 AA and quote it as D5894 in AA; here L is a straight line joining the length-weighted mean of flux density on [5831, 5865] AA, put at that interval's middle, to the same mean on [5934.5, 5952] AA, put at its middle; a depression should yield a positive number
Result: 2.6 AA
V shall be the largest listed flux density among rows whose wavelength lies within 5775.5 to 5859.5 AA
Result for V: 9.888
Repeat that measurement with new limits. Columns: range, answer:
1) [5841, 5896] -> 9.372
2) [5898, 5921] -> 9.46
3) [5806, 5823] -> 9.829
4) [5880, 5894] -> 9.122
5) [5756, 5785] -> 9.797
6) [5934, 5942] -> 9.67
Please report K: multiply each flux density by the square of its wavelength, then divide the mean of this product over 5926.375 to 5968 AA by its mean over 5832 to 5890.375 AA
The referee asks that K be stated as 1.04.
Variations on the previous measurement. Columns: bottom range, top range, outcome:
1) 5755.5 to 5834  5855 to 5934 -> 0.97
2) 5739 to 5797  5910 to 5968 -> 1.04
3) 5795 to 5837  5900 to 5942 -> 1.01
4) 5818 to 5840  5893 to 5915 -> 0.92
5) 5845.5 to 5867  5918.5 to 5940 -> 1.05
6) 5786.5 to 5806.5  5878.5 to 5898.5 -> 0.89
